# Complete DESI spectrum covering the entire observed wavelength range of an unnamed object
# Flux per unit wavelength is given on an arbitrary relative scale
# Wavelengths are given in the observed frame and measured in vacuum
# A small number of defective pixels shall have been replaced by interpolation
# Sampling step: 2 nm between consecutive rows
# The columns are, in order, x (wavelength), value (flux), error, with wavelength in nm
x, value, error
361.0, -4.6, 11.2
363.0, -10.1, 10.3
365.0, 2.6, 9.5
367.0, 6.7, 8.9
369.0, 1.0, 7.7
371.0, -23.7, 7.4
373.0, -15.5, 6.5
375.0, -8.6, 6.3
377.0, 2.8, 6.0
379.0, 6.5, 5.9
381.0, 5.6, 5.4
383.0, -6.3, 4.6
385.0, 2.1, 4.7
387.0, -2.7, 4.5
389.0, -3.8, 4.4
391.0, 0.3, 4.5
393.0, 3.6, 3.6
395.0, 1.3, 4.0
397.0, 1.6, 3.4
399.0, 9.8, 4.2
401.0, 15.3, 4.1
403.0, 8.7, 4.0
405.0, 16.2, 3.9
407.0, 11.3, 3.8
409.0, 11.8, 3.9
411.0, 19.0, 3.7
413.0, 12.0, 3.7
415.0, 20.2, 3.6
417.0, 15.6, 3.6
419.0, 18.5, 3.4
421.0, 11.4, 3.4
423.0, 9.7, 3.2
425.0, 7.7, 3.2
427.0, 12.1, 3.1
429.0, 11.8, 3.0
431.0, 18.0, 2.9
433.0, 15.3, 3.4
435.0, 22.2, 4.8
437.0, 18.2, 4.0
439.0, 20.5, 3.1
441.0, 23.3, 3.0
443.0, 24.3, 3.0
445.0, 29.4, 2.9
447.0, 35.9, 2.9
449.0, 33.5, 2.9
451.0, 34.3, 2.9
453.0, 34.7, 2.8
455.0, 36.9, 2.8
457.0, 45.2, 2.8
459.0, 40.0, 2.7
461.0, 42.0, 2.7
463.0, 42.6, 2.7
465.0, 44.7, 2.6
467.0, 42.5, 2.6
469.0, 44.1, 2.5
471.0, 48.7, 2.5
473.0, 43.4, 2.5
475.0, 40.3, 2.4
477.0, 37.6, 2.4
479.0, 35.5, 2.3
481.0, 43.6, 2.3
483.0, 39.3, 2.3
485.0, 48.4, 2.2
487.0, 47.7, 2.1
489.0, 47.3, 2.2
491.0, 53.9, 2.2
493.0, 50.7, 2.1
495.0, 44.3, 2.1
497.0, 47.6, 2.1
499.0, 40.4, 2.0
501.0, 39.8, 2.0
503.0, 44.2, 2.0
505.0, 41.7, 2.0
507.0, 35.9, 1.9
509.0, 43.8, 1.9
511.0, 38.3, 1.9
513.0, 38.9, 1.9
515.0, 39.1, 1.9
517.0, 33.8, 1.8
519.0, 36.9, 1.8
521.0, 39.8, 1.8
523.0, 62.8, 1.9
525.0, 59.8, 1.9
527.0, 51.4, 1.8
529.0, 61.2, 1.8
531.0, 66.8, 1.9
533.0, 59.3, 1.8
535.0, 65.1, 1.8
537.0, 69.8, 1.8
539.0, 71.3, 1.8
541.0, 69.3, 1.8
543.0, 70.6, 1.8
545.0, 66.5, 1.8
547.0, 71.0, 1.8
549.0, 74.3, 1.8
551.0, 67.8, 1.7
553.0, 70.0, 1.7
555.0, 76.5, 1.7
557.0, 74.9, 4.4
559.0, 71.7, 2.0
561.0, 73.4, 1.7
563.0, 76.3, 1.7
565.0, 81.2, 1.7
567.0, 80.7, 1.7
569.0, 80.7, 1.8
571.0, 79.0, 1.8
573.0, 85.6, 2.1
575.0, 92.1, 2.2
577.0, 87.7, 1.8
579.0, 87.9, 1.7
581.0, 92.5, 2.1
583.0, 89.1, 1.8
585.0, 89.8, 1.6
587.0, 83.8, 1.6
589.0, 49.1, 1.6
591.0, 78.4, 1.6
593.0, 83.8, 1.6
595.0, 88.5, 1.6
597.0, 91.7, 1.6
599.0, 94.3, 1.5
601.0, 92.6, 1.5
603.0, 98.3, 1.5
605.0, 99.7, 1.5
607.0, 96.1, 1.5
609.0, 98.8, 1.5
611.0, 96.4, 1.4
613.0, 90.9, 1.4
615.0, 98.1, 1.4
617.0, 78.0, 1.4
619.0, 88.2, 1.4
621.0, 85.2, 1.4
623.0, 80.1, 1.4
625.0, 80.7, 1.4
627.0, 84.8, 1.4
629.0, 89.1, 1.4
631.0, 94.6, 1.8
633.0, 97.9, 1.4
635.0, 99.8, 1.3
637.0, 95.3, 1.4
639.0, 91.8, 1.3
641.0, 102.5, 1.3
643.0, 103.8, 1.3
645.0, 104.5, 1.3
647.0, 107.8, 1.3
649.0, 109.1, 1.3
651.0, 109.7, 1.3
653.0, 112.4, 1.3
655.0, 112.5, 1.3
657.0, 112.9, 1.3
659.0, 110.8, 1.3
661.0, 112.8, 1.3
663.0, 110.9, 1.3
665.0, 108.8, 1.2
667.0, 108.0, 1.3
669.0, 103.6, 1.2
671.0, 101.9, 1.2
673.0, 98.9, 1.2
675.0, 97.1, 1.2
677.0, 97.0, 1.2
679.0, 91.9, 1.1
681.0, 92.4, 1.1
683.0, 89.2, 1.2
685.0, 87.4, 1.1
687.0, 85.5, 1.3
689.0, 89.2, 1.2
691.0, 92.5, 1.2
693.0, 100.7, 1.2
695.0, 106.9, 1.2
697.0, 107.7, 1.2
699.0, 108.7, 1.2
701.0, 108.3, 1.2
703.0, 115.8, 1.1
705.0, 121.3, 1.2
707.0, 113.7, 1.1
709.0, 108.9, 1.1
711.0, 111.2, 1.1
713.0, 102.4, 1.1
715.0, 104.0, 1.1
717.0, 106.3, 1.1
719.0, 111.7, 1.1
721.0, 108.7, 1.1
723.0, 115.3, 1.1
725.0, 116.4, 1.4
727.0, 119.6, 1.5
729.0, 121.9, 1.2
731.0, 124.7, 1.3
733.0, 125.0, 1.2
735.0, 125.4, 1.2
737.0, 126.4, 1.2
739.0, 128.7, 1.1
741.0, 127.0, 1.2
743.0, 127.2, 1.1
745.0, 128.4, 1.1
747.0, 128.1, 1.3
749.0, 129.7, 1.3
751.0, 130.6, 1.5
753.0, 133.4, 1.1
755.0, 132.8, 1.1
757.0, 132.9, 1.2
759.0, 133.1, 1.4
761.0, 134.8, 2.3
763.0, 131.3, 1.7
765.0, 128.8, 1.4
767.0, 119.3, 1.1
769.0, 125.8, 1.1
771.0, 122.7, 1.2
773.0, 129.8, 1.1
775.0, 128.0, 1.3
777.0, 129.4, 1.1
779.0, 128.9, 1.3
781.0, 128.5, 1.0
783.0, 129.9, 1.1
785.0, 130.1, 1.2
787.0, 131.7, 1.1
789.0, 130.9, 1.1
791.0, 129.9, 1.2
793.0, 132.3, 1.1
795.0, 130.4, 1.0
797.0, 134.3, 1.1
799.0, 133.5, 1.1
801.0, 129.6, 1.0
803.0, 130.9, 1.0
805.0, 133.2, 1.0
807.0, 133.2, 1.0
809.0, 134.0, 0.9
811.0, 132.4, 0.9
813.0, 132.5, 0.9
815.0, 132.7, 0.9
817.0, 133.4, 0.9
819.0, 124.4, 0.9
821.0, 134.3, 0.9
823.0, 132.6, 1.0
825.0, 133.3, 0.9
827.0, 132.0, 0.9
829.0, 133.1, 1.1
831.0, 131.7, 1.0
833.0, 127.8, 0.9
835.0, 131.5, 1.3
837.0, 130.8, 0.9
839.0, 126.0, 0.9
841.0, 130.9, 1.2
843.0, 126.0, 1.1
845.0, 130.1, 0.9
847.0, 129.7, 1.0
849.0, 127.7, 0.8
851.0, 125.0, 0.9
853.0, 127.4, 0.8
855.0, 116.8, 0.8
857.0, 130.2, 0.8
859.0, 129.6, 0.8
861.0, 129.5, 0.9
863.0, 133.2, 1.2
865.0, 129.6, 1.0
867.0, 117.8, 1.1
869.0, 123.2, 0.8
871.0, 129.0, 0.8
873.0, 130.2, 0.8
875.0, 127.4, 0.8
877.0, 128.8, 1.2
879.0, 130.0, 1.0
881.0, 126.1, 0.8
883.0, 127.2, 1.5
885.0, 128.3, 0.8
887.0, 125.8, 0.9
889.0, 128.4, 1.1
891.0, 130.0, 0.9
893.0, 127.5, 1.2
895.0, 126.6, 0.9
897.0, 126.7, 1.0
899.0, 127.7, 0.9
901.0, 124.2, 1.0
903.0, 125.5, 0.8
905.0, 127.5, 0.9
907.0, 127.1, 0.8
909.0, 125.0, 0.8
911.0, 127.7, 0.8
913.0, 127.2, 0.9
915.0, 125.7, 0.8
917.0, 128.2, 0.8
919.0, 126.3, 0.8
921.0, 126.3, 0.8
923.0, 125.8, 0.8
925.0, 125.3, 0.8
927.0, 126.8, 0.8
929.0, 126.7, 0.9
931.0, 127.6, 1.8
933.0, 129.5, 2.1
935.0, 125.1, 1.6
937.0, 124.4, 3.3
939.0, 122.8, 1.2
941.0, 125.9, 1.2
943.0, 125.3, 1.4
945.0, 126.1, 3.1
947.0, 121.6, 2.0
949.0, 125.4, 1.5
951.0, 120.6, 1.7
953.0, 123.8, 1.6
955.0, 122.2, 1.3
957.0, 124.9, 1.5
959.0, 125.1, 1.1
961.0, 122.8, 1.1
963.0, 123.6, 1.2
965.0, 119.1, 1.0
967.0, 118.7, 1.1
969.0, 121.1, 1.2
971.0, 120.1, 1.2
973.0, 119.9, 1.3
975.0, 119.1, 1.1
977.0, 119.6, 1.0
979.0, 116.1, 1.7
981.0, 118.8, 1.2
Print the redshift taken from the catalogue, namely 0.000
